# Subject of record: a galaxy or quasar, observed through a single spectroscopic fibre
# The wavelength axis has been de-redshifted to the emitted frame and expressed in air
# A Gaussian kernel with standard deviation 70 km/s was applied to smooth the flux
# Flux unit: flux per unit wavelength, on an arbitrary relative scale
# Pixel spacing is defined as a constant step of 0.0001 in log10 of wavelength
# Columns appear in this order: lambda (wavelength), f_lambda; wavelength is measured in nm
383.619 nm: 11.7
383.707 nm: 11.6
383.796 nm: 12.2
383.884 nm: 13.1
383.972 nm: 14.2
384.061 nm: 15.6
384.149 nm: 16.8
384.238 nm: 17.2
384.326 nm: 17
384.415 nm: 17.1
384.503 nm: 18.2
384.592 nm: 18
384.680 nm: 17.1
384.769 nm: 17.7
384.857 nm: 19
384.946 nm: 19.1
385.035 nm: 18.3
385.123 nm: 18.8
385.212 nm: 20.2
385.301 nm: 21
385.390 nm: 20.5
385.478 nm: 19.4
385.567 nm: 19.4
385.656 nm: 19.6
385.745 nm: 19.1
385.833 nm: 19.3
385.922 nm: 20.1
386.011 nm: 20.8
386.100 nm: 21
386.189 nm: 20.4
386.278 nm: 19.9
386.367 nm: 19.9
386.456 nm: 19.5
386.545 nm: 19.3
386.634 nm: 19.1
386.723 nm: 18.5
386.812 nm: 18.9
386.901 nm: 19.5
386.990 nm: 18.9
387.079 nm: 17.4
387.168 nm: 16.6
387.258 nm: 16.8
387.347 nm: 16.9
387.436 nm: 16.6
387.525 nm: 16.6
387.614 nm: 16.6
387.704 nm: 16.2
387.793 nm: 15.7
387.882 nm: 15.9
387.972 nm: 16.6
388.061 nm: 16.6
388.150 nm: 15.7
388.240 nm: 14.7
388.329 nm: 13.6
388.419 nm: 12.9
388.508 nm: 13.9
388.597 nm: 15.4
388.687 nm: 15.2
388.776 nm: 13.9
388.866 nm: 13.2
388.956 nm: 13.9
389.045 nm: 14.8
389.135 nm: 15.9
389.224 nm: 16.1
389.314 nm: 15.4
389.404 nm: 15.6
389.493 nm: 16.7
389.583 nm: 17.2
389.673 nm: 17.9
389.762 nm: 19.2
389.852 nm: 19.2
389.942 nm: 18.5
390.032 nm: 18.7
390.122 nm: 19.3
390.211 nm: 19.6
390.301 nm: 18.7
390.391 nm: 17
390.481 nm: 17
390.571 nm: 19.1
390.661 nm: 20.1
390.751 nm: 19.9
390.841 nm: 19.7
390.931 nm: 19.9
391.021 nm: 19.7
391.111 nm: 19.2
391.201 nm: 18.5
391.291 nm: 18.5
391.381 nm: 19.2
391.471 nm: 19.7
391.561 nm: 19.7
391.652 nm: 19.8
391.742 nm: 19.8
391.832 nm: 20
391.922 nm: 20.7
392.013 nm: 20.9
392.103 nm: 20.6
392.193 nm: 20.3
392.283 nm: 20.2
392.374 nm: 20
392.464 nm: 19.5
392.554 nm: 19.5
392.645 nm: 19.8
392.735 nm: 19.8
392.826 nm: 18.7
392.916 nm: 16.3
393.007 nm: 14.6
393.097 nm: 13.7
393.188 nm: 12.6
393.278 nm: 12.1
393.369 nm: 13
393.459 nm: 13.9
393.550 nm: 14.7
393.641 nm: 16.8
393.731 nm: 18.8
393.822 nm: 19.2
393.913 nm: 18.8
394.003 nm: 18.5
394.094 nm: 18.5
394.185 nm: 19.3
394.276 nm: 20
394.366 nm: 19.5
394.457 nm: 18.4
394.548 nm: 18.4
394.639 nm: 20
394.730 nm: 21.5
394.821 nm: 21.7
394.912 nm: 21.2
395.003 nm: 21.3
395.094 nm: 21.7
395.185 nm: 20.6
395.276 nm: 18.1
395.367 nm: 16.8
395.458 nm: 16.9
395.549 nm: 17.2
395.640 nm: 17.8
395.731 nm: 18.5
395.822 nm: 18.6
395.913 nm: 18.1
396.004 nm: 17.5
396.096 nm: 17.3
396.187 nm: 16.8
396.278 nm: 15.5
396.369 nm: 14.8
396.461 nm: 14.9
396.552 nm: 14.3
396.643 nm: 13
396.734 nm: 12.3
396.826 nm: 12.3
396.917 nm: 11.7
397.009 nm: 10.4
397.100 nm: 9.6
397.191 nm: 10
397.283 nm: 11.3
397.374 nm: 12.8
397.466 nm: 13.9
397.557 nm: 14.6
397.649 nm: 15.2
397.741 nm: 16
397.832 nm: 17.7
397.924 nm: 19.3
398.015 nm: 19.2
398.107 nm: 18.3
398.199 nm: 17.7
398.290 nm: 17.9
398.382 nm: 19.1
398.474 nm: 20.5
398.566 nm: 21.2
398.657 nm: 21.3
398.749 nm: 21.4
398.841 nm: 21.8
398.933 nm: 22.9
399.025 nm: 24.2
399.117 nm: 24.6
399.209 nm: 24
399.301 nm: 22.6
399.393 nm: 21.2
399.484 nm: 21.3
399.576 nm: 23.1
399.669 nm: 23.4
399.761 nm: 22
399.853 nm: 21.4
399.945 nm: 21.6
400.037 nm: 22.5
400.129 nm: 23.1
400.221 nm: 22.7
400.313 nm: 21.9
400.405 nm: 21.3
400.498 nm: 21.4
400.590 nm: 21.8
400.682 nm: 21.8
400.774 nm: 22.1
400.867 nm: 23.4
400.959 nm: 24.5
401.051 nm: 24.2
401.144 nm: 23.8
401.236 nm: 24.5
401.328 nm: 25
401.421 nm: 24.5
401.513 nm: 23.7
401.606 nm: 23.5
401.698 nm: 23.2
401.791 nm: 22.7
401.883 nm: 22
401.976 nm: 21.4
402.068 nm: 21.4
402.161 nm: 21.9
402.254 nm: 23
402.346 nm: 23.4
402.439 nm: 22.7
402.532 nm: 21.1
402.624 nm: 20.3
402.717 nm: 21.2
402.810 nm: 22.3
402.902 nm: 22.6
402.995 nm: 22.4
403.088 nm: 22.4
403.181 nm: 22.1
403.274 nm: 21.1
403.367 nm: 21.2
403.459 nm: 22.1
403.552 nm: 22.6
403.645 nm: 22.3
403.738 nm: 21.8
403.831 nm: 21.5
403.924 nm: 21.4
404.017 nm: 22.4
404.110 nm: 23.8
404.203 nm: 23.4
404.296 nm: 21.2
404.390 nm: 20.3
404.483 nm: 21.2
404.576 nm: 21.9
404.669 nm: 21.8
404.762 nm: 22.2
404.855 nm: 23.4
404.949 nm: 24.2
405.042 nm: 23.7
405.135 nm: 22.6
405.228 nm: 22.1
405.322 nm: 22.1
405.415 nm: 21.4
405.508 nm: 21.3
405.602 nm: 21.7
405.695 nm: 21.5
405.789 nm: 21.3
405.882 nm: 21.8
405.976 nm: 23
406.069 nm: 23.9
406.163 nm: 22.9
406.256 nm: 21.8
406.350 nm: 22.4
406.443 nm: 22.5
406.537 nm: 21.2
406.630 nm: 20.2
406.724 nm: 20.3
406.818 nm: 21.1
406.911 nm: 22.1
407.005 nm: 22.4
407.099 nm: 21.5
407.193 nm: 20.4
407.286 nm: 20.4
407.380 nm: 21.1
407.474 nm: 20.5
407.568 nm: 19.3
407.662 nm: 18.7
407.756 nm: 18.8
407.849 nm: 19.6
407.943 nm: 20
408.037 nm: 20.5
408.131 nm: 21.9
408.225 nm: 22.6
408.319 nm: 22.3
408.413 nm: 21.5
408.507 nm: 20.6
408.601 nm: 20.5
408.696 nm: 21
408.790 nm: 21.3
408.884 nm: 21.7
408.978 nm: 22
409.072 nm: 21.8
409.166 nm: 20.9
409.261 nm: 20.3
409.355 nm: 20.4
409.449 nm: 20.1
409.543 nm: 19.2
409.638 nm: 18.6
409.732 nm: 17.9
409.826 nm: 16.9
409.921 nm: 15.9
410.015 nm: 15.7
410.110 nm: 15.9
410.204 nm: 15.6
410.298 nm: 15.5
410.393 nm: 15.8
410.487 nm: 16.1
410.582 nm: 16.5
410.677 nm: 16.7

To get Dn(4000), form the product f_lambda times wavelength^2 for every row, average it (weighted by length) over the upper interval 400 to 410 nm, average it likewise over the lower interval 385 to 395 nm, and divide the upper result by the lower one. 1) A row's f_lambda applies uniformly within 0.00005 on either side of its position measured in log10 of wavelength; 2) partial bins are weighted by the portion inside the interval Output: 1.3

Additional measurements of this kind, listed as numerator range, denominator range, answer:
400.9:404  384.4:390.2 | 1.38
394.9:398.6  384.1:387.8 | 0.93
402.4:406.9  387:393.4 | 1.36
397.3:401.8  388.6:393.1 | 1.22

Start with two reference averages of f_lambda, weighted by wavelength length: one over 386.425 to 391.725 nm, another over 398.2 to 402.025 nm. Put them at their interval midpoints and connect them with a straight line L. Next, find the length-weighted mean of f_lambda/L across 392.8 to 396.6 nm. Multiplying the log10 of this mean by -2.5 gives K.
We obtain 0.14 mag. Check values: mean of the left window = 17.4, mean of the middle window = 17.5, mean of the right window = 22.4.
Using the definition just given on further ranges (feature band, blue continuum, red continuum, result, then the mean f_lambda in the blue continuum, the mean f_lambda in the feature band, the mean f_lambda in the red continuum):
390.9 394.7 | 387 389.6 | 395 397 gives -0.144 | 15.6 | 18.4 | 16.4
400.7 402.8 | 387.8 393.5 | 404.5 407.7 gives -0.118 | 17.4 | 22.9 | 21.7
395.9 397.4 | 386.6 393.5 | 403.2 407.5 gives 0.382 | 17.4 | 13.6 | 21.9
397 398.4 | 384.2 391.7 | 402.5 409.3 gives 0.290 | 17.9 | 15.2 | 21.6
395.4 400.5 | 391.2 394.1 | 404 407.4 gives 0.085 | 18.1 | 18.2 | 22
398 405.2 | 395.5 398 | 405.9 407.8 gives -0.234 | 14.9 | 22.2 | 21.2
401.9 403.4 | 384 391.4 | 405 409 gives -0.069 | 17.8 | 21.9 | 21.4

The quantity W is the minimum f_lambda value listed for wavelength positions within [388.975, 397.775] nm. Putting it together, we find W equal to 9.6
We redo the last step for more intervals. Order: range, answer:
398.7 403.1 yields 20.3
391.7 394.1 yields 12.1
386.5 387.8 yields 15.7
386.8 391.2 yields 12.9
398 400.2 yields 17.7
